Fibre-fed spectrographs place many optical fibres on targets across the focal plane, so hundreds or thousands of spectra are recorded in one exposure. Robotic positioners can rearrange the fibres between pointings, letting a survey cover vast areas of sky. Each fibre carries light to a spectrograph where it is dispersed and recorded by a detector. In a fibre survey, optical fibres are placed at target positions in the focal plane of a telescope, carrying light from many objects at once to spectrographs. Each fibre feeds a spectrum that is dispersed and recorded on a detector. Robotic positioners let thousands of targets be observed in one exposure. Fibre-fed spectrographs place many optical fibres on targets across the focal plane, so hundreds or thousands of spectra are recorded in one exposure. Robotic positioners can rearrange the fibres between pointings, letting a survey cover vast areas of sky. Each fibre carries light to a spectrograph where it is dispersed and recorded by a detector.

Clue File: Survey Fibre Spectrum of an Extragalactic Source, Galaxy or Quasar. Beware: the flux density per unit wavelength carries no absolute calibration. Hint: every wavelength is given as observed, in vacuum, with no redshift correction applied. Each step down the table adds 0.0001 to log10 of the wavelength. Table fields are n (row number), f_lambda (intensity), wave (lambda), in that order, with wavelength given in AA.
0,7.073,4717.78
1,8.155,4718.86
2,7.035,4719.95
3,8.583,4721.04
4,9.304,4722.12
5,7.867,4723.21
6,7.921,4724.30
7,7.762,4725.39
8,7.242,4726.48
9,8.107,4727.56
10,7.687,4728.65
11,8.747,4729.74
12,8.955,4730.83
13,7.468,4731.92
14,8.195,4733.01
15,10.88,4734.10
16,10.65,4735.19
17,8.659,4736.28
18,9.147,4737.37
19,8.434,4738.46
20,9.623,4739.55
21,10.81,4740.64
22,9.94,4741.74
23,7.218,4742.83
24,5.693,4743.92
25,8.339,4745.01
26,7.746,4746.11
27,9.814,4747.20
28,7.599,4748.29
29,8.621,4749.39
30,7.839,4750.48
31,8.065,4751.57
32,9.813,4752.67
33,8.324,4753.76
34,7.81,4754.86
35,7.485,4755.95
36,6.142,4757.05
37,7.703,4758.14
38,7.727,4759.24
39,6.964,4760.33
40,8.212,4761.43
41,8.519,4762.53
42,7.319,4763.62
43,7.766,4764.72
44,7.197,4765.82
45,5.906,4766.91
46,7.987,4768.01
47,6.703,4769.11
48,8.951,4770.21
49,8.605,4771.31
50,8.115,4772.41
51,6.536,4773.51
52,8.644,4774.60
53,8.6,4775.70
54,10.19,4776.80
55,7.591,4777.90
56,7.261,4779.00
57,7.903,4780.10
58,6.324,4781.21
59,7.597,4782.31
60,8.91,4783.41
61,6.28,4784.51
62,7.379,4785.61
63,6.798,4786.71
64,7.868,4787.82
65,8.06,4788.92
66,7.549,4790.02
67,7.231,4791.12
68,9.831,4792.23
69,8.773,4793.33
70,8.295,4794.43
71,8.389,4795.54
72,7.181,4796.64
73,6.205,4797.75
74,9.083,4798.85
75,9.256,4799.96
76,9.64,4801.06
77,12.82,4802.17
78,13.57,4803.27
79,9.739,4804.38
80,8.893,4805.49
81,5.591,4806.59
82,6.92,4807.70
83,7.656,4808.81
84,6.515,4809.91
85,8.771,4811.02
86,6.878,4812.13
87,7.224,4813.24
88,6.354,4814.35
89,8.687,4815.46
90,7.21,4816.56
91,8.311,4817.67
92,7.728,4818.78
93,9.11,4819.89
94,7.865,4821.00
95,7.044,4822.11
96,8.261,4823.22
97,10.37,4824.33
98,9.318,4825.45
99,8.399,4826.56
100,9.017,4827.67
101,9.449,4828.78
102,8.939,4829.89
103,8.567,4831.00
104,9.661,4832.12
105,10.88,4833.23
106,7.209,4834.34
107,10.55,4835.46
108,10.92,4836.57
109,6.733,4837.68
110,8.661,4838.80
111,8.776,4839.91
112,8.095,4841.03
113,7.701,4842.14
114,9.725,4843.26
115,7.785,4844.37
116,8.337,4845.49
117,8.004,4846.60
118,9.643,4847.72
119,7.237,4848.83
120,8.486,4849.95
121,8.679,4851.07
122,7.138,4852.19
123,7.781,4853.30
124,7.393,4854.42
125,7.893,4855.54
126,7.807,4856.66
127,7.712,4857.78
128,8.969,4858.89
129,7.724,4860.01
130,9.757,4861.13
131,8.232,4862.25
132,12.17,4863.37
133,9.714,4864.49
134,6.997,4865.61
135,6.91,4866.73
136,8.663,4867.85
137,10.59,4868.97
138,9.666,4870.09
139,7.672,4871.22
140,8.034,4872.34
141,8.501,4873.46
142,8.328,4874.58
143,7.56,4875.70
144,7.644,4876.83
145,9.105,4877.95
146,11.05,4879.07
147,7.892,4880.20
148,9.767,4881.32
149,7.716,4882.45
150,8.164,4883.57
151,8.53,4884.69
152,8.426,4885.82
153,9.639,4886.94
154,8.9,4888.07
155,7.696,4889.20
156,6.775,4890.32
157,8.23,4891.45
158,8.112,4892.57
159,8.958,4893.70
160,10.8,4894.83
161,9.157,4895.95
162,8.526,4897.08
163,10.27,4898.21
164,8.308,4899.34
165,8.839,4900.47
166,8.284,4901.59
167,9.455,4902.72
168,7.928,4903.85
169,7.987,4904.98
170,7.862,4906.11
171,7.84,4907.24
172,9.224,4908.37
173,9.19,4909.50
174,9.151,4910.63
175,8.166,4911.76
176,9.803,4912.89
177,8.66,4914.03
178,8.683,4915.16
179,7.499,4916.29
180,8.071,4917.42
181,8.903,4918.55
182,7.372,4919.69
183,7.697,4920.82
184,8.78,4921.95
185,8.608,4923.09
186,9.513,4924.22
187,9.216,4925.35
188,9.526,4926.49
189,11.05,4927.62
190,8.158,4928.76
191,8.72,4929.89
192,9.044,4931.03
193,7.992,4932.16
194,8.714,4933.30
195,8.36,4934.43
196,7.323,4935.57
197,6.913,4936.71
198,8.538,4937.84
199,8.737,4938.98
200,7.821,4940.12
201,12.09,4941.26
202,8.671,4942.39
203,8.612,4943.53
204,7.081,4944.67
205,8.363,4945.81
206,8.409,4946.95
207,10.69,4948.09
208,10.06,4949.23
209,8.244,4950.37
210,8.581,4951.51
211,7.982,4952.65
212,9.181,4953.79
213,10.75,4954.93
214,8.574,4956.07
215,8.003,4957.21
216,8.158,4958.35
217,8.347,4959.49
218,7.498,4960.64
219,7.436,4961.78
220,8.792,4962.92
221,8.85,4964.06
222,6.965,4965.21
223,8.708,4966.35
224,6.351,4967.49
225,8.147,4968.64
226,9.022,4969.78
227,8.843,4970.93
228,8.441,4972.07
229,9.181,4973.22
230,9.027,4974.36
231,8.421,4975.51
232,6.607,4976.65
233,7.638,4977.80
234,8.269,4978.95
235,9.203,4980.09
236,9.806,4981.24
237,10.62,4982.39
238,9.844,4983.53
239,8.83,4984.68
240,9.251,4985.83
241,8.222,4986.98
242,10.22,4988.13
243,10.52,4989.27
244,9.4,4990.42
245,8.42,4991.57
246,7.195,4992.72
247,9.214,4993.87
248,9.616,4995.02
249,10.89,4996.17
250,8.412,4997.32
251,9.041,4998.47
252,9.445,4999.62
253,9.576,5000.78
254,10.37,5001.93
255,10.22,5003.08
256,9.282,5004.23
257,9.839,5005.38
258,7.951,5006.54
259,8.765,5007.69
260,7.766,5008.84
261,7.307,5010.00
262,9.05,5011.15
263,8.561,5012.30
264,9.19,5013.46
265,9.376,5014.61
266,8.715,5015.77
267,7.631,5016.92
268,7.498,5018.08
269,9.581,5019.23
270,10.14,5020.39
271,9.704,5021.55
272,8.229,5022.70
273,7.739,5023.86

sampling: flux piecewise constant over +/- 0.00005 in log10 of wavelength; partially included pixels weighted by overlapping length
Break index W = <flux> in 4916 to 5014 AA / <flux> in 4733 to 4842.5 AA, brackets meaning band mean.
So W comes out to 1.1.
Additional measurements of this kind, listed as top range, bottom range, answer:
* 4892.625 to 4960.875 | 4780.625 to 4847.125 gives 1.04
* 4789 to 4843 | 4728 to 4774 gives 1.04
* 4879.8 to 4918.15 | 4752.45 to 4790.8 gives 1.12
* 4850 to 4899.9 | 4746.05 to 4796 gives 1.09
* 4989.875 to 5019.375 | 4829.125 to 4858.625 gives 1.05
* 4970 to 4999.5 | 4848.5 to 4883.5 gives 1.06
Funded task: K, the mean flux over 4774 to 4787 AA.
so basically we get 7.81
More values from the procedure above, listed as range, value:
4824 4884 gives 8.65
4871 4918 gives 8.59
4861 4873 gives 8.91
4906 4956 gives 8.73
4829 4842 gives 8.97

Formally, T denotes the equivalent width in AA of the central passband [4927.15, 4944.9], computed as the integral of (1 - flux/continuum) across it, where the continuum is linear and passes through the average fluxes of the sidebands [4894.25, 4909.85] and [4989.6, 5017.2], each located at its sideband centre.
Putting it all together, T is 0.5 AA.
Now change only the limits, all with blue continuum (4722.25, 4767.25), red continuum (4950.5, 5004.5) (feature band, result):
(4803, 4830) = 0.5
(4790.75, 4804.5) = -1.5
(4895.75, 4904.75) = -0.2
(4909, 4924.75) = 0.2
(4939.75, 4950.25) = -0.4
